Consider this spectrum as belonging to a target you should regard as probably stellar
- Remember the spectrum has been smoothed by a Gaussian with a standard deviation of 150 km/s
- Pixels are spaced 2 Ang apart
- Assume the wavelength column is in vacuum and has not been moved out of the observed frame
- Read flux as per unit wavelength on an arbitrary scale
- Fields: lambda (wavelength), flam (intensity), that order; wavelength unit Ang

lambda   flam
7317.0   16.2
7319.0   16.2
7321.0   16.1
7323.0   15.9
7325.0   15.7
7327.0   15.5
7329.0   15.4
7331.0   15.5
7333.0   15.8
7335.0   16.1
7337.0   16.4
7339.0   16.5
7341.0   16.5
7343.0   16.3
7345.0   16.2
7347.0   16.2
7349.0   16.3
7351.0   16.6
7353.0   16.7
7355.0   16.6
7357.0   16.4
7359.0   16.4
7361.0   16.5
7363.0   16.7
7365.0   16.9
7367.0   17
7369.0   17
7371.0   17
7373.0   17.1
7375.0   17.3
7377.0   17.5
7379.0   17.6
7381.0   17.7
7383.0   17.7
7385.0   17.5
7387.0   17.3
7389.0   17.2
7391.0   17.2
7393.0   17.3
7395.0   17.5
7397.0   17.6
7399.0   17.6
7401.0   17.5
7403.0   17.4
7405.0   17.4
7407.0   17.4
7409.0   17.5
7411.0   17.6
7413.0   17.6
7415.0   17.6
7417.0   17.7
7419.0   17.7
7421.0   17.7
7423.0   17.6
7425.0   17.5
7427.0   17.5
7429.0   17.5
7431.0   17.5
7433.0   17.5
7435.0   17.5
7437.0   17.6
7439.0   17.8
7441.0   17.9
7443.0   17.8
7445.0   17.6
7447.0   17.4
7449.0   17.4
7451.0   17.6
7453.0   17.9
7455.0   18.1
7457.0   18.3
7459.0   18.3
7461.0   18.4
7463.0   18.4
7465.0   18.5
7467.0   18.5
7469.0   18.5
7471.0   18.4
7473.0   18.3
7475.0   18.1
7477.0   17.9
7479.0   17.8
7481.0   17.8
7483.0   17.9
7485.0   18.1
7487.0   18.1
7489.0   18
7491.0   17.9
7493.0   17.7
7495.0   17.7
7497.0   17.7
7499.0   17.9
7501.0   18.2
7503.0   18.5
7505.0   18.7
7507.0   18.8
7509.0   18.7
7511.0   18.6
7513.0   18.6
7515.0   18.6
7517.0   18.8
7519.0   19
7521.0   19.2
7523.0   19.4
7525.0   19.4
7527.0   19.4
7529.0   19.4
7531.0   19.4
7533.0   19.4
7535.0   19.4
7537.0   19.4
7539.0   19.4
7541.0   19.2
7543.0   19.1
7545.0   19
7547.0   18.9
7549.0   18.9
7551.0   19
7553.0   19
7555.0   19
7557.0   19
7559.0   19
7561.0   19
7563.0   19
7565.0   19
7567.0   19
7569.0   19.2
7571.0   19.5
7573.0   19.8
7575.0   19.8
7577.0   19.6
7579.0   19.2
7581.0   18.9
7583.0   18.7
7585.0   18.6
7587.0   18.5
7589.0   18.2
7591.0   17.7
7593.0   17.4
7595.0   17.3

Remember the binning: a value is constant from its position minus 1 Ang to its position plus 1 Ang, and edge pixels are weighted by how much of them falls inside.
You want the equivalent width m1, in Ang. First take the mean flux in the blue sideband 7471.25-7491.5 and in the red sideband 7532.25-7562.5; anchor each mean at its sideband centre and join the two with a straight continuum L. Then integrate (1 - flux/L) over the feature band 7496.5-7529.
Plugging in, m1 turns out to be -0.4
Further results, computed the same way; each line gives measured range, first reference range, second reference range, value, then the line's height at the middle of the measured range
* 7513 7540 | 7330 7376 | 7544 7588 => -0.9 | 18.6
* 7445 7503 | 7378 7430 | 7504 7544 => 1.3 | 18.4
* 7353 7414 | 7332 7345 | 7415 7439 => -1.0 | 16.9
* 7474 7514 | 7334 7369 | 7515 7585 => 0.6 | 18.4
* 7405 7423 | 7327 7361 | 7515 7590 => -0.4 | 17.2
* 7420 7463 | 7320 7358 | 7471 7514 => -0.7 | 17.5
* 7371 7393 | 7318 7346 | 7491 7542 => -0.8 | 16.8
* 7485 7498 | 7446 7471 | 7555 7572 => 0.4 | 18.4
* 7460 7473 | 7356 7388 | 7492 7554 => -0.2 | 18.2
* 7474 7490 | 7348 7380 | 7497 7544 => 0.4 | 18.4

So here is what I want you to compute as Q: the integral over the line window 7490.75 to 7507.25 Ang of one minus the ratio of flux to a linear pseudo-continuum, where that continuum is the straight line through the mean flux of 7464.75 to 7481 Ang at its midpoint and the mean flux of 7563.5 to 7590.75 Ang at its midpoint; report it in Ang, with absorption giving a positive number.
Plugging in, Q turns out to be 0.3 Ang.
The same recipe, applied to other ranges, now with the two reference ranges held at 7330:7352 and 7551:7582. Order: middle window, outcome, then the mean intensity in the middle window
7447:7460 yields -0.1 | 17.9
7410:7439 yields -0.4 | 17.6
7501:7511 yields -0.1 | 18.6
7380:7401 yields -0.7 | 17.5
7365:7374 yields -0.2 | 17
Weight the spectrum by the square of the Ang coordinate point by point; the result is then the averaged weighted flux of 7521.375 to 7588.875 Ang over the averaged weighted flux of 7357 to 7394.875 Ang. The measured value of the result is 1.17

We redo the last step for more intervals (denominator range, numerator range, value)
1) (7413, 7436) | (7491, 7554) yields 1.10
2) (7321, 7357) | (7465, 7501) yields 1.16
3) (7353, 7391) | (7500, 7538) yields 1.16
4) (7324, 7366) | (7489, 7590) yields 1.23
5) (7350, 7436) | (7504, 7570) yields 1.15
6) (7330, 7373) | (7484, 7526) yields 1.17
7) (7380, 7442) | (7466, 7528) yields 1.07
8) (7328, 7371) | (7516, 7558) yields 1.23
